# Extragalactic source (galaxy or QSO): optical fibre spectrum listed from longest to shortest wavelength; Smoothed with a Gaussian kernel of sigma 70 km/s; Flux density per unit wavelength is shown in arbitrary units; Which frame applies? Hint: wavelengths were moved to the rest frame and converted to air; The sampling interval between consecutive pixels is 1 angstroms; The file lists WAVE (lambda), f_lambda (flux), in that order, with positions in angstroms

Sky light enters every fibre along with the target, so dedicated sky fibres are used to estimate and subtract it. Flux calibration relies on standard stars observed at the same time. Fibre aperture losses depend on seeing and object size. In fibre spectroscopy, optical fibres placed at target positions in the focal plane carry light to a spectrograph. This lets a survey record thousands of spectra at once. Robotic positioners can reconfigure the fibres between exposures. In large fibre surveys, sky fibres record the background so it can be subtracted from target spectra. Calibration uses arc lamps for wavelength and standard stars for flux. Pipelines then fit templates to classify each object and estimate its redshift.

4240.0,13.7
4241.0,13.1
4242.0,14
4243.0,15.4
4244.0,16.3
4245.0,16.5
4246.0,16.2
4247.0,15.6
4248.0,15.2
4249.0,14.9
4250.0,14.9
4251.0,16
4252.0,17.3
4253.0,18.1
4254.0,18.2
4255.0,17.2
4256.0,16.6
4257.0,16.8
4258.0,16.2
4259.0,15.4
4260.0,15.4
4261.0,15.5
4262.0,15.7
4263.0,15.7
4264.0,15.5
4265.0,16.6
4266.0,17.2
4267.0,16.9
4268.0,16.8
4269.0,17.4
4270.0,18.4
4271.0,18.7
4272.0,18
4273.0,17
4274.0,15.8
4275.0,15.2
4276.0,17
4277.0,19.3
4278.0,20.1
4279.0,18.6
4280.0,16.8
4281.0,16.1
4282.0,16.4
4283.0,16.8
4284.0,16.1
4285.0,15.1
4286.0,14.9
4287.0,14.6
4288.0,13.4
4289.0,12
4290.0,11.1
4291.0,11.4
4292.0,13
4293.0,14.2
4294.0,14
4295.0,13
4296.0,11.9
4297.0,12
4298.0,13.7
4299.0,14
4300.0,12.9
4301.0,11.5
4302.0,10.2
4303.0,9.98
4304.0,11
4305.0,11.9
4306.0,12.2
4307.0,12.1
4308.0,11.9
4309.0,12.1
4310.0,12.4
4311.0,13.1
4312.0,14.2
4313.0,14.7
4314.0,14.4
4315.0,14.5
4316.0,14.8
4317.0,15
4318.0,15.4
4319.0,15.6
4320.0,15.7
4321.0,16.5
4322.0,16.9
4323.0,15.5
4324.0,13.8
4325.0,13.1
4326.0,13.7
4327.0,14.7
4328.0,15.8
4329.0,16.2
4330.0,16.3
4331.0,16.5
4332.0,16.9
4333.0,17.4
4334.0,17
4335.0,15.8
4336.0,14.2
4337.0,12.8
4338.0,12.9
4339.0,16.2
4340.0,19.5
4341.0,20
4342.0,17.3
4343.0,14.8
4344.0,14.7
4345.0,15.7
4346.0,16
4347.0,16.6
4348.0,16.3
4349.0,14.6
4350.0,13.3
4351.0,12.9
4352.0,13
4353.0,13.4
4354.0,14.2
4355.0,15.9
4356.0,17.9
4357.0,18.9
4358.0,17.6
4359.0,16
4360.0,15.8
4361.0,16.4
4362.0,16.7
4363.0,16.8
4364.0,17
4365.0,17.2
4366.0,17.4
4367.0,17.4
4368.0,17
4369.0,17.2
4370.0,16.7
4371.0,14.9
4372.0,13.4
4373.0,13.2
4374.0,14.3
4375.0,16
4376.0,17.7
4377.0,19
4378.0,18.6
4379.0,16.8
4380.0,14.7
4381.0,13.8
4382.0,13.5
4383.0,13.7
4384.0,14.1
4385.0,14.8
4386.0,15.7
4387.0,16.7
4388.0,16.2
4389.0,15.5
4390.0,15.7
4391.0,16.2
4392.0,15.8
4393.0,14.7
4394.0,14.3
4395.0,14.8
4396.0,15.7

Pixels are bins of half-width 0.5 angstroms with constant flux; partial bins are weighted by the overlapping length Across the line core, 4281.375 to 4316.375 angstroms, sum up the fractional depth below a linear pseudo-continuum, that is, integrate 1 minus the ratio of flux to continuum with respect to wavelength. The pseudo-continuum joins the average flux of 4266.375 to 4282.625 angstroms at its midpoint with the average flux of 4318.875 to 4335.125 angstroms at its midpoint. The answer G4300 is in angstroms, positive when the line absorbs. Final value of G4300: 7.24 angstroms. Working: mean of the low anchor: 17.4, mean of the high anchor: 15.7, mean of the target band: 13.2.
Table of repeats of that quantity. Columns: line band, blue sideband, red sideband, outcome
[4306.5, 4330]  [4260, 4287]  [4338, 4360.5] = 2.53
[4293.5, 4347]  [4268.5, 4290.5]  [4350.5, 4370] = 6.05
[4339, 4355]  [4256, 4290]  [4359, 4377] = 0.74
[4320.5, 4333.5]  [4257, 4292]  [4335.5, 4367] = 0.25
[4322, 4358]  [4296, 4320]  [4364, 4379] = -2.02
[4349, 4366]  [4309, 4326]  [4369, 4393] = -0.69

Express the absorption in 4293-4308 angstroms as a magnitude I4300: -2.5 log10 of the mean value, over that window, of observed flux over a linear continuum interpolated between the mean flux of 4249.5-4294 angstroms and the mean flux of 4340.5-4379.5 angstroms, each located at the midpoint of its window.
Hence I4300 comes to 0.30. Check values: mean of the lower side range 16.1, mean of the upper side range 16.1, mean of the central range 12.2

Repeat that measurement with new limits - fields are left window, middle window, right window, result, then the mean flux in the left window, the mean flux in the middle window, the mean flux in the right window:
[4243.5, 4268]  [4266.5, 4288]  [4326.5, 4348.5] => -0.04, 16.3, 16.9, 16.1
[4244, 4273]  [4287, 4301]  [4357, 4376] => 0.27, 16.5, 12.8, 16.3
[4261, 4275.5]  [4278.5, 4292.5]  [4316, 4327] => 0.10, 16.7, 14.7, 15.1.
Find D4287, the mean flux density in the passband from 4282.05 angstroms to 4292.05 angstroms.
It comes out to 14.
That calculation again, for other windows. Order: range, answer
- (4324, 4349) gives 15.8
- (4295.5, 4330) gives 13.7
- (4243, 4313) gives 15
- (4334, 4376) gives 15.8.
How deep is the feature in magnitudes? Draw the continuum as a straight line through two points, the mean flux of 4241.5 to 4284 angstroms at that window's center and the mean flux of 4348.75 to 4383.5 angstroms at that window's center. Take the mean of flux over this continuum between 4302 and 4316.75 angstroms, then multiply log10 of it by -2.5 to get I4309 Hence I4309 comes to 0.262 mag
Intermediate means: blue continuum 16.6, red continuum 15.8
